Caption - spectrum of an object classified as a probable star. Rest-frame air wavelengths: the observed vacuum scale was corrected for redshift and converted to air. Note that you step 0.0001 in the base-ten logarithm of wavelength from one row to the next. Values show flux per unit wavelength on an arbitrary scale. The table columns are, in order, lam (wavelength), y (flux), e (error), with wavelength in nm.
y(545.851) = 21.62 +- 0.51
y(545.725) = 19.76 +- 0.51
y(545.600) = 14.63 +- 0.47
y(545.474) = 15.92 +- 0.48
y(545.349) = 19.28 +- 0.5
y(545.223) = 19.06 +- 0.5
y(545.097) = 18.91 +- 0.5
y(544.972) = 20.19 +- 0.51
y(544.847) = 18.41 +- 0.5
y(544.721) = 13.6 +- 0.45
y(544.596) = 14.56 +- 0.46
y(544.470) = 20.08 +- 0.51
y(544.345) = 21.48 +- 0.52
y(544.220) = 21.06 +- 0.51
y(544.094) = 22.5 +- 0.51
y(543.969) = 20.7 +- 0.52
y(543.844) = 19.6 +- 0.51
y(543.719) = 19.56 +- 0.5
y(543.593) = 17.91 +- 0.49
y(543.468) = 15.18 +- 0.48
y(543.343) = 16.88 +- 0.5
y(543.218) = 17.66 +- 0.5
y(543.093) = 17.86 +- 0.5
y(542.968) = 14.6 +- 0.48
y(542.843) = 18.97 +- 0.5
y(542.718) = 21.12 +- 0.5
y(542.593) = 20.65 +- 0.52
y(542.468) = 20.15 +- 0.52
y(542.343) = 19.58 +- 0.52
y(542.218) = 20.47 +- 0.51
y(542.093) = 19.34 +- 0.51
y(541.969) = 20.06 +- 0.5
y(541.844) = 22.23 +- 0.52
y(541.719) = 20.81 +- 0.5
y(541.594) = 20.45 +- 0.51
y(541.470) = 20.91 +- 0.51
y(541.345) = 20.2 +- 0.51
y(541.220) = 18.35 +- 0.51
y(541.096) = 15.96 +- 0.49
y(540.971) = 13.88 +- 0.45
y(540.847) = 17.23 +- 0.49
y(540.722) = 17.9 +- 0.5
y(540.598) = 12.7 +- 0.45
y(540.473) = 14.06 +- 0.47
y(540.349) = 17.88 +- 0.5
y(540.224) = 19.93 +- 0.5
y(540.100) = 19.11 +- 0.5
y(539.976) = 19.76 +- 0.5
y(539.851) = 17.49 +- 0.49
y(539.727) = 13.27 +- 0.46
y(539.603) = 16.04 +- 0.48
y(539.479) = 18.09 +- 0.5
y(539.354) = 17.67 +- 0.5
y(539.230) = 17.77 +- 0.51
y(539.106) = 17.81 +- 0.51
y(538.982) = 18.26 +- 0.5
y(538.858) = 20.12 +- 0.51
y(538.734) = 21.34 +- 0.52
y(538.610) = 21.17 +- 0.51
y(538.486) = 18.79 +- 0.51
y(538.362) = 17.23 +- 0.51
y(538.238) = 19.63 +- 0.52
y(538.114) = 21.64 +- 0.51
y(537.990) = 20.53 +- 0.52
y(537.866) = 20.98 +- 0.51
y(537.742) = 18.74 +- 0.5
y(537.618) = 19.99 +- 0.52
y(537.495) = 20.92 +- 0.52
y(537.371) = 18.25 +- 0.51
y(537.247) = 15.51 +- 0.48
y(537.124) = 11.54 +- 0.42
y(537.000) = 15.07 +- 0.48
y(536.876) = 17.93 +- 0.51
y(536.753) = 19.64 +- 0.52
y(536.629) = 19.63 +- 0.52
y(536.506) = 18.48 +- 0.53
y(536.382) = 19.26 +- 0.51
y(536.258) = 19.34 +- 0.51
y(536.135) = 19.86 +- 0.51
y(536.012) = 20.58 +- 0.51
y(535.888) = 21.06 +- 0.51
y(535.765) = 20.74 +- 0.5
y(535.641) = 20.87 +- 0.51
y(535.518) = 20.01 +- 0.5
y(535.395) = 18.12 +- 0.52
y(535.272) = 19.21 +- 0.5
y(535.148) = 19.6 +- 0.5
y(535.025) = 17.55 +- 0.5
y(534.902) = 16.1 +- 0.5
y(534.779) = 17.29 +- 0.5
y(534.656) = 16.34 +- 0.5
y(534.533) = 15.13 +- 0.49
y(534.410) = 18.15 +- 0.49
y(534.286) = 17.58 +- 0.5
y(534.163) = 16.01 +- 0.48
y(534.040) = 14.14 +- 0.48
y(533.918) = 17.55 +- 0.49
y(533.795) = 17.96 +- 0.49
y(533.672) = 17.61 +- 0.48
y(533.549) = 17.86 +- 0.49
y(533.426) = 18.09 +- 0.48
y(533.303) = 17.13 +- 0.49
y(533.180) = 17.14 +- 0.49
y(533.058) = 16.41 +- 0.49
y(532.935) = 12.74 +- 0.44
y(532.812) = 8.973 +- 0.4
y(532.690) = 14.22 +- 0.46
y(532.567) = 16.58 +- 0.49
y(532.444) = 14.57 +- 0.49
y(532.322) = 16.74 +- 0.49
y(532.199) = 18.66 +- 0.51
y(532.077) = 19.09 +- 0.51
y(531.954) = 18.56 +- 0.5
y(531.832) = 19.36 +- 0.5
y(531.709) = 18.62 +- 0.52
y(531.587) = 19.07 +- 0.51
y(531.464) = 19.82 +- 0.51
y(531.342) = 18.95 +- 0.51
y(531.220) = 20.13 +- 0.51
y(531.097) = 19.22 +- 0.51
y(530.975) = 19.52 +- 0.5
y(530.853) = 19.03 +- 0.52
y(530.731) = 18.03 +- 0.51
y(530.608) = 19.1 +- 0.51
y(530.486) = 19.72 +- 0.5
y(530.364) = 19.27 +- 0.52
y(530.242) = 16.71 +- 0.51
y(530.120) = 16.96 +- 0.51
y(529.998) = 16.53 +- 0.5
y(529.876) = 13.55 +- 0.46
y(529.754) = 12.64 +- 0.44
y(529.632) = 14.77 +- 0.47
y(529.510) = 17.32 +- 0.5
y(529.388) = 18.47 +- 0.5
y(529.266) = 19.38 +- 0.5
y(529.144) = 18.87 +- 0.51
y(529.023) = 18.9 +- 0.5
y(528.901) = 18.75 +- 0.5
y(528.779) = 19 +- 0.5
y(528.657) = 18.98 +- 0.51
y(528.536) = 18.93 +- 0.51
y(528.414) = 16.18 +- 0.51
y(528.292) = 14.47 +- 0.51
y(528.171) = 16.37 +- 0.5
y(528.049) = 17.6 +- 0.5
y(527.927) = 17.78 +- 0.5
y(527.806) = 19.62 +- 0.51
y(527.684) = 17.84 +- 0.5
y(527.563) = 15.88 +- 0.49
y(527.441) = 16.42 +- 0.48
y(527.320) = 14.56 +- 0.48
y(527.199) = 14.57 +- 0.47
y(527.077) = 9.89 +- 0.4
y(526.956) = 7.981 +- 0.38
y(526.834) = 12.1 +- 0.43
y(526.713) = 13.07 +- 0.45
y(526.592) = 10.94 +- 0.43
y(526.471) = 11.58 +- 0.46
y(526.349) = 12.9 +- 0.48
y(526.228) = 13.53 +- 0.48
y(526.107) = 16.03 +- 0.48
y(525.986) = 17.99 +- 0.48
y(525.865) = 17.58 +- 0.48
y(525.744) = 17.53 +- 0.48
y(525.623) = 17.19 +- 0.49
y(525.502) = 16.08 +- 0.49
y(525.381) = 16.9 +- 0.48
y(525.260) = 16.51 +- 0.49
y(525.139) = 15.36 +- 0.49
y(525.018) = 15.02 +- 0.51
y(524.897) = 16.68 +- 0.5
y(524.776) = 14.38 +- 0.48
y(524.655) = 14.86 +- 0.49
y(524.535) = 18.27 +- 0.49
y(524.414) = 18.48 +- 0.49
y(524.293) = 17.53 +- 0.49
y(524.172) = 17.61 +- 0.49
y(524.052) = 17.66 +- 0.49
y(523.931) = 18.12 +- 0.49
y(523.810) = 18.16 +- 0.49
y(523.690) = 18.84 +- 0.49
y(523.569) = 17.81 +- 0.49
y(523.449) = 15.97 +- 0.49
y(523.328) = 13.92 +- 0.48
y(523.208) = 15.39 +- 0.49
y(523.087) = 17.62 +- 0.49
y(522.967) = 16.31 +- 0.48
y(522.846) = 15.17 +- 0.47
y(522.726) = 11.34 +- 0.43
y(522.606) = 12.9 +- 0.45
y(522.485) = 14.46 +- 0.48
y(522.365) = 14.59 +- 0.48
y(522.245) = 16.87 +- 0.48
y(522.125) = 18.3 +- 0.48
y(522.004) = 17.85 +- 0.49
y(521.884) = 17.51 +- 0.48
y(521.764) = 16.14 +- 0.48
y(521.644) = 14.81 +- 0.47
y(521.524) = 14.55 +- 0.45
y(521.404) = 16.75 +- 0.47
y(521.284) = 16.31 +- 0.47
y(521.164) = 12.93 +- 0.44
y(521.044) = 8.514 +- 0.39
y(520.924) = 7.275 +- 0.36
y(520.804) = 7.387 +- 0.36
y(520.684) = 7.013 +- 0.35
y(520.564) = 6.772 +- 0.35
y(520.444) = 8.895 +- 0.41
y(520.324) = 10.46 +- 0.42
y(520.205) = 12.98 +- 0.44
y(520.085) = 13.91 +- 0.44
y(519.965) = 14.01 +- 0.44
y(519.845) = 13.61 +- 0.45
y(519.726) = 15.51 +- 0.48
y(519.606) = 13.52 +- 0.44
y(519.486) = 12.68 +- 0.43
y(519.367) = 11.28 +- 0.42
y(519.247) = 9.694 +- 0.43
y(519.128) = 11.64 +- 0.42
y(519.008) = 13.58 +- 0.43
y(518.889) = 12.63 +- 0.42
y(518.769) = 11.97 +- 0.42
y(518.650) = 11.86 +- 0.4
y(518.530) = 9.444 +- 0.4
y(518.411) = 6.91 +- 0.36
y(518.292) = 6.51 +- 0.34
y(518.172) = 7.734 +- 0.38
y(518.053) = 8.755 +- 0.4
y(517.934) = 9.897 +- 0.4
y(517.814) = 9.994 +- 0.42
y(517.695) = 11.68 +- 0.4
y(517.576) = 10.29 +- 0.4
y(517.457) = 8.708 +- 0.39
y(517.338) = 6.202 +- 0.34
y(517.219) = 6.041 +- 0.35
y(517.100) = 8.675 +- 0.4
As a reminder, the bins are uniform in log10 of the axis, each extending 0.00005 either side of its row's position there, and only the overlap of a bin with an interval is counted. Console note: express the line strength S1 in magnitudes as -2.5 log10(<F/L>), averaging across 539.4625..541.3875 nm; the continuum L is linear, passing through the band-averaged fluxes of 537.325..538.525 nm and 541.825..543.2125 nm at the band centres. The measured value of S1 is 0.15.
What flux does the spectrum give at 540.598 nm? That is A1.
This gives 12.7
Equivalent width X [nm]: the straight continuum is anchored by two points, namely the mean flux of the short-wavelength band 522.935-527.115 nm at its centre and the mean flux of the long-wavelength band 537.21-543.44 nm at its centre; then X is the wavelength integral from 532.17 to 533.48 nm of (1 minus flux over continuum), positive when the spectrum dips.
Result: 0.13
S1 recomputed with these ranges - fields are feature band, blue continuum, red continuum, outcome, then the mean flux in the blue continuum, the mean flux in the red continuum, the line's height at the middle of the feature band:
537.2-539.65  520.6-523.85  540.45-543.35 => -0.07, 14.5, 18.5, 17.8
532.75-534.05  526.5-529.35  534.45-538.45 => 0.11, 16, 18.6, 17.7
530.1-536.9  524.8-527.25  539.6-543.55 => -0.11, 14.5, 18.2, 16.3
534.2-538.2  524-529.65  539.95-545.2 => -0.06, 16.1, 18.6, 17.6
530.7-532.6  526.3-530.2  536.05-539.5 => -0.11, 15.7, 18.8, 16.8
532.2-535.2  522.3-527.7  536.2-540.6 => 0.06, 15.4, 18.3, 17.3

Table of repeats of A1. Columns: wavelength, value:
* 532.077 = 19.09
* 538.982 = 18.26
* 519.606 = 13.52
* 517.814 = 9.994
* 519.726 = 15.51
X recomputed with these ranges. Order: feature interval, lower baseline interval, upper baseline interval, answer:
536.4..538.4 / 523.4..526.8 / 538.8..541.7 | -0.132 nm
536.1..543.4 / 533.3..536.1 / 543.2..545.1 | -0.039 nm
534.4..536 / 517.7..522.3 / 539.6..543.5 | -0.211 nm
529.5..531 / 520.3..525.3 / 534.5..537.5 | -0.027 nm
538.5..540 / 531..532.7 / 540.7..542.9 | 0.069 nm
